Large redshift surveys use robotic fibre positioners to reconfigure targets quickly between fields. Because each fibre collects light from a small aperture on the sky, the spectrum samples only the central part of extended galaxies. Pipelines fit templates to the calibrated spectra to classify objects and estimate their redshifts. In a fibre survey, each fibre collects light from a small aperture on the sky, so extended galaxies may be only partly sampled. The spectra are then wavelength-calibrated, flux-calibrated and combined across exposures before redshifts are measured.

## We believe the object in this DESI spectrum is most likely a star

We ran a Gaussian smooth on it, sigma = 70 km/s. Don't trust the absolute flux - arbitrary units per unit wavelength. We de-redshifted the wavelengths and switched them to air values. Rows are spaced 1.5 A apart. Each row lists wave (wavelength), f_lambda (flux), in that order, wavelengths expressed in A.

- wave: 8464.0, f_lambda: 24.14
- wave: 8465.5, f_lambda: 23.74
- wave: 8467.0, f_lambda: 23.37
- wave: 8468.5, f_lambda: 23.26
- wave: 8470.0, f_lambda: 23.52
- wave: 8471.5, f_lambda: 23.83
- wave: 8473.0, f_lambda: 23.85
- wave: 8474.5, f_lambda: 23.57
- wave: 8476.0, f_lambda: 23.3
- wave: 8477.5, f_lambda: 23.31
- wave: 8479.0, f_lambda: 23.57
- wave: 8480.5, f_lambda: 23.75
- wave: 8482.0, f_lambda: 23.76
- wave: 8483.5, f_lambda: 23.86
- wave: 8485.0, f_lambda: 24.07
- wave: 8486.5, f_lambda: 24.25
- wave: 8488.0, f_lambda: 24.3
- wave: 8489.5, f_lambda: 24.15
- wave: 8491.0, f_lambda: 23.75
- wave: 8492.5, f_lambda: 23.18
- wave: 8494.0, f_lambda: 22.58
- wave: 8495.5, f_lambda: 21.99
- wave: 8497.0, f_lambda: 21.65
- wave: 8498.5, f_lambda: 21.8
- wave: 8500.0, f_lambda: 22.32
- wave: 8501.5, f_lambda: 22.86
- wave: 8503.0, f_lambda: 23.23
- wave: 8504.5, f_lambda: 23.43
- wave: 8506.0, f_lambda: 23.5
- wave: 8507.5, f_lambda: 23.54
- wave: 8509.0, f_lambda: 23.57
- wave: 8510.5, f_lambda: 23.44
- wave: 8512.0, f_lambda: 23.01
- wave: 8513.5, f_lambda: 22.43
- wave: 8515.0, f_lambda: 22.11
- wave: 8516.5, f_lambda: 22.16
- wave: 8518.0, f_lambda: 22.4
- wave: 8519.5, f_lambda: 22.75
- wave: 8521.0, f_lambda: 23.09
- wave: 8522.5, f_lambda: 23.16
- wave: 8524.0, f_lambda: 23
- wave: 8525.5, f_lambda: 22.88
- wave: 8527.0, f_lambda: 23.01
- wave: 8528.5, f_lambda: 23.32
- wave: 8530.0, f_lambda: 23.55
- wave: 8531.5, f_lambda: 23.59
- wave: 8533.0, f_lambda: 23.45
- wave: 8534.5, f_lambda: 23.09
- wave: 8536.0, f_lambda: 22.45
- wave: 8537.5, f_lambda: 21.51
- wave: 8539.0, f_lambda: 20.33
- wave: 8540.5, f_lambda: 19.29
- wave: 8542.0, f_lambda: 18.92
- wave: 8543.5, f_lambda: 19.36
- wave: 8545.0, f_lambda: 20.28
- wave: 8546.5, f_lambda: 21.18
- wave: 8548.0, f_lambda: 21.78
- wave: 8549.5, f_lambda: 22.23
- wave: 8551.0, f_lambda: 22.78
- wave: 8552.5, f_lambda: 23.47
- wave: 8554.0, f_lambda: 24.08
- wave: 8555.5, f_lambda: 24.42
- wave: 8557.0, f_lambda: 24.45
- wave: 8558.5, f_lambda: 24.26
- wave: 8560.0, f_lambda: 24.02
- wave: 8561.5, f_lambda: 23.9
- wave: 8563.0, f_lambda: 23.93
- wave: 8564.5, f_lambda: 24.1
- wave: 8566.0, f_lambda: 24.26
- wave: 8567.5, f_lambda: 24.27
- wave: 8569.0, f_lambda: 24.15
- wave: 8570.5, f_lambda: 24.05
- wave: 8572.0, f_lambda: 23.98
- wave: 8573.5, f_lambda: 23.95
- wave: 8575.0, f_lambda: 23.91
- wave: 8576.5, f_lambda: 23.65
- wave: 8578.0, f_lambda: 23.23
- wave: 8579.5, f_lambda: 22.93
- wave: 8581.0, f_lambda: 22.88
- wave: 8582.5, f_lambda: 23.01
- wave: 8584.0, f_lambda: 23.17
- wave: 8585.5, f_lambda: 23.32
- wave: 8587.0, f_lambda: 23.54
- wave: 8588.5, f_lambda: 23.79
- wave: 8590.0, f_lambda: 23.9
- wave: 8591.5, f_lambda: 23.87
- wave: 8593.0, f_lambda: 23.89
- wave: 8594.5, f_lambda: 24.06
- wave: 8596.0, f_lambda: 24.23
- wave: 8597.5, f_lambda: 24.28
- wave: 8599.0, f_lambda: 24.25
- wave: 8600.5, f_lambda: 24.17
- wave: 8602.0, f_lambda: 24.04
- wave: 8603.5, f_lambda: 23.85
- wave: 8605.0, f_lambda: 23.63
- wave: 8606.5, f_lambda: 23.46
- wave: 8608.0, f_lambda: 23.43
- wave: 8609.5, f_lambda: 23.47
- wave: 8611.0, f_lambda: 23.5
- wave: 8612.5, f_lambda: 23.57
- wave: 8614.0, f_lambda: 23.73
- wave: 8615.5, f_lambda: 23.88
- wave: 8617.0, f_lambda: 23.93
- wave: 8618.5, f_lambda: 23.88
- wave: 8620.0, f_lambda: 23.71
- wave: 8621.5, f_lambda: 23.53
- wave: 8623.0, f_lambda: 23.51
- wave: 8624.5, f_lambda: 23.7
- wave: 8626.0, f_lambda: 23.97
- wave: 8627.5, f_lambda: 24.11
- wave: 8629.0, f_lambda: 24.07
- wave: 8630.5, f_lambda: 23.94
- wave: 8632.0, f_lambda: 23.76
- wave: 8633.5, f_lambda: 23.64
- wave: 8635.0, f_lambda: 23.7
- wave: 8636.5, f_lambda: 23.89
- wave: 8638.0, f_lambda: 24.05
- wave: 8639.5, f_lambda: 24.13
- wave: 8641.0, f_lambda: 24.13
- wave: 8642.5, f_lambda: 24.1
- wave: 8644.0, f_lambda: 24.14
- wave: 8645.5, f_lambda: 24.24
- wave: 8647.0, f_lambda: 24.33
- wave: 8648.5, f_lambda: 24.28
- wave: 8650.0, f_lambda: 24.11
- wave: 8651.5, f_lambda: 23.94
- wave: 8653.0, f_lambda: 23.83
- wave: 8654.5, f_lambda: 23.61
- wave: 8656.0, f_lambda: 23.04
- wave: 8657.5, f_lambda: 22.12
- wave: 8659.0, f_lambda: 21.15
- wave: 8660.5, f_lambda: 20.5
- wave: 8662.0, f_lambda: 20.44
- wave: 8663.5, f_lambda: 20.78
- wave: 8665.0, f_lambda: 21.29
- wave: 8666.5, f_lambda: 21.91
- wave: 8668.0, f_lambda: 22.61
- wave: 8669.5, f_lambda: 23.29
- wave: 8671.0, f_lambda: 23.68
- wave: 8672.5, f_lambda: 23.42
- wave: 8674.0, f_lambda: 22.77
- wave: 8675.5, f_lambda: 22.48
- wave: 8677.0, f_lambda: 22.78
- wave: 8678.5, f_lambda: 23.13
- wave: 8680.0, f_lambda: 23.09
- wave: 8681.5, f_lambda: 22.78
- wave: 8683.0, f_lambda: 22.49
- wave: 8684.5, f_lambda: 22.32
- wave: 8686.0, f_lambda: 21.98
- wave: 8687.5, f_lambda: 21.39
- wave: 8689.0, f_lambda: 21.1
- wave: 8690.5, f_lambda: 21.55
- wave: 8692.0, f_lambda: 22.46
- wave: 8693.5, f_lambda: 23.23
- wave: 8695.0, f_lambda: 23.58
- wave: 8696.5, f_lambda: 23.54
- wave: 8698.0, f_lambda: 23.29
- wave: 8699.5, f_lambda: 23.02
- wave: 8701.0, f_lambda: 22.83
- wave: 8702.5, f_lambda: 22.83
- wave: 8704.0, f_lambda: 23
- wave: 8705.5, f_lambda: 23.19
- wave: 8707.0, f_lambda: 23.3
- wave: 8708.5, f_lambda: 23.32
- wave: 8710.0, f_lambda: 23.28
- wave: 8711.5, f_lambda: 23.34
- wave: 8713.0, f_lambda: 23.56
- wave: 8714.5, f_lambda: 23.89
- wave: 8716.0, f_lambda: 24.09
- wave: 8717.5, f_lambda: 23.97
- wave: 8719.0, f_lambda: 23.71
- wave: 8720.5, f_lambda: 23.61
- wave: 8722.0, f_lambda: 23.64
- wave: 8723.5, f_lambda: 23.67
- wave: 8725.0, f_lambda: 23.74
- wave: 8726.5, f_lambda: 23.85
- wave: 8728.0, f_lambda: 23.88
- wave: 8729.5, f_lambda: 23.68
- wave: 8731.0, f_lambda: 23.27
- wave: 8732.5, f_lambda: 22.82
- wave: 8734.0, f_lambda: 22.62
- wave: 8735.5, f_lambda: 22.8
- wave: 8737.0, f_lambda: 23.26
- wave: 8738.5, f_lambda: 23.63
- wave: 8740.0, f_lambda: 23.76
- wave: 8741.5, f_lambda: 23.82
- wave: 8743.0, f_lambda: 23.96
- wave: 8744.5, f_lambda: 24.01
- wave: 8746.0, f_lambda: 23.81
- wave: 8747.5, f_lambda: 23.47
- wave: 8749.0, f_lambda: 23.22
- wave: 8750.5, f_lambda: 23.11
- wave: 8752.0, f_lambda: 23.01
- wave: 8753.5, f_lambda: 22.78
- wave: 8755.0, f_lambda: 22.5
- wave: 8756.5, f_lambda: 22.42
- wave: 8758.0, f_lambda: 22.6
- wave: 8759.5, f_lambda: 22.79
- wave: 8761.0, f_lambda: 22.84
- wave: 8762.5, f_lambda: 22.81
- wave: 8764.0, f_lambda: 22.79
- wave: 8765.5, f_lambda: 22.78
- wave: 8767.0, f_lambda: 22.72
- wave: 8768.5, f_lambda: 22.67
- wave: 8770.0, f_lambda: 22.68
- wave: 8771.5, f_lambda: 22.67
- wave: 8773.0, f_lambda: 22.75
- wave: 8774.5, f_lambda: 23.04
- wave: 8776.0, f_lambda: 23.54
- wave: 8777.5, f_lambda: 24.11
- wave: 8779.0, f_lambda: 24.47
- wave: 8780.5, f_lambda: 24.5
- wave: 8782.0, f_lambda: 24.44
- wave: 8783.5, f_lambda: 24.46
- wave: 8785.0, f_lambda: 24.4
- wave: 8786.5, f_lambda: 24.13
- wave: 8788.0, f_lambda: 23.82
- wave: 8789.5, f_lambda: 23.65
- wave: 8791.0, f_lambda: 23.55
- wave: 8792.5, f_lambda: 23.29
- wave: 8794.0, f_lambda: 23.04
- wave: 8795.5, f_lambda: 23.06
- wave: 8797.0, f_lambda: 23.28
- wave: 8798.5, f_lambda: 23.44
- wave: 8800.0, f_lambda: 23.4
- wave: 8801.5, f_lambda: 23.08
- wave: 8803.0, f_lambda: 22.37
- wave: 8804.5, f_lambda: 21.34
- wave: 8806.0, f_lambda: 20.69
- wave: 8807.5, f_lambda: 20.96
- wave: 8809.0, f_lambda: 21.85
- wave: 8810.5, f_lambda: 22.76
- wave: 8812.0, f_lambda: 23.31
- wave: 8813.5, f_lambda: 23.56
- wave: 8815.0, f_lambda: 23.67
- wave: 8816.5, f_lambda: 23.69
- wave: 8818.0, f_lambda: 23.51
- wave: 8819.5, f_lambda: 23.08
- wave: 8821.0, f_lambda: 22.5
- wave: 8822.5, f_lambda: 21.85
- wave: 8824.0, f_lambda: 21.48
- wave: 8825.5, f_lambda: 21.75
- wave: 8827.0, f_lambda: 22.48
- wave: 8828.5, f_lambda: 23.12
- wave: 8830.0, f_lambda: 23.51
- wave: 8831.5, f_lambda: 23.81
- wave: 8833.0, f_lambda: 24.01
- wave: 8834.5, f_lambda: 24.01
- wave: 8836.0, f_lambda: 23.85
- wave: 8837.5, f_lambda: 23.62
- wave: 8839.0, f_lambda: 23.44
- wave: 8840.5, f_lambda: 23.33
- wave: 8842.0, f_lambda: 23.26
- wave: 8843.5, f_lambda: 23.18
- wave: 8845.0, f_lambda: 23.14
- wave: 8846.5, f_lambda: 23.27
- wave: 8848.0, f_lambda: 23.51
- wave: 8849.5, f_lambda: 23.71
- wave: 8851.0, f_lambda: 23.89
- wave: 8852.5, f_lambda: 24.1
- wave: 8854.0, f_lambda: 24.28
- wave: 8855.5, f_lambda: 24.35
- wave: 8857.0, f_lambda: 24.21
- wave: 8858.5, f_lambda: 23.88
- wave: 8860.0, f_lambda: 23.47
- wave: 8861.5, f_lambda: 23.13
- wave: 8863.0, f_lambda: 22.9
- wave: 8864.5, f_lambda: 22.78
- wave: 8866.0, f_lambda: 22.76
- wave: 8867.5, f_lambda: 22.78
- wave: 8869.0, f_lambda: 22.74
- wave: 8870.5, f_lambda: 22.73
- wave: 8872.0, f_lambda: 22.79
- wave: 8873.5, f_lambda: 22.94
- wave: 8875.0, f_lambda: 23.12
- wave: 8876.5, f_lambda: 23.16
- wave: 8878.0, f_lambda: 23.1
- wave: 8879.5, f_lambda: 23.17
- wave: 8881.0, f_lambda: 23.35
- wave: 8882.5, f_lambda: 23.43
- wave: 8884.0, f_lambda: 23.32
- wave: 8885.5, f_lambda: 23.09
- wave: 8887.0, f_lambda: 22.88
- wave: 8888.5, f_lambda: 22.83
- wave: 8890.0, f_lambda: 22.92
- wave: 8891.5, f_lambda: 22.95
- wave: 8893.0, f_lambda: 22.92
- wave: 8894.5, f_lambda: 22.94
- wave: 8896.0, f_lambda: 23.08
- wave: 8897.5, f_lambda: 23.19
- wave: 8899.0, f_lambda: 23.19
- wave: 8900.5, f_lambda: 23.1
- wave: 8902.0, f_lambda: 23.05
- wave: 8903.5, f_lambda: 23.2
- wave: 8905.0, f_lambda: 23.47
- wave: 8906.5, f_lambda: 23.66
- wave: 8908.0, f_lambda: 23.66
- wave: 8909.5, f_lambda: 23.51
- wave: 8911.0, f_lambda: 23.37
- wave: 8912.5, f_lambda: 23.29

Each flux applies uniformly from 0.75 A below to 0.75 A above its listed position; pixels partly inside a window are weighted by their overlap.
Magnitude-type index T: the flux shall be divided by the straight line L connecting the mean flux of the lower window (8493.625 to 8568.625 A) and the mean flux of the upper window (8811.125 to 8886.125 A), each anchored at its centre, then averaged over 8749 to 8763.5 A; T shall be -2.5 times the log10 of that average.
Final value 0.02 mag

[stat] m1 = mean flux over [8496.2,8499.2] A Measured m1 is 21.7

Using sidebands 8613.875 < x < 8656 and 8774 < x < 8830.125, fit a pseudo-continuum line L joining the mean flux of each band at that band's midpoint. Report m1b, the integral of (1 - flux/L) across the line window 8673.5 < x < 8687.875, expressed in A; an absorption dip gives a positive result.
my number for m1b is 0.7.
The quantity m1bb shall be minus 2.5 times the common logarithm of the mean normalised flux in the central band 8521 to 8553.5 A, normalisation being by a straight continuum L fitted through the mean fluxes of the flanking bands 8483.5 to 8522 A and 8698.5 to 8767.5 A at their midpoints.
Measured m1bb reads 0.05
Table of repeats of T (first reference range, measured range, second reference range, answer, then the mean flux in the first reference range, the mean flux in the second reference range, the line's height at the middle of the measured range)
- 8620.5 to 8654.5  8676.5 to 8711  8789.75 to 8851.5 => 0.042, 23.9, 23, 23.7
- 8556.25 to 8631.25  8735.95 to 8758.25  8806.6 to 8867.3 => 0.006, 23.8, 23.2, 23.4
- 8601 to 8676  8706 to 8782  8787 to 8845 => -0.009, 23.4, 23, 23.1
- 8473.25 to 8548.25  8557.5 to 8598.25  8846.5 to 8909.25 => -0.046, 22.7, 23.3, 22.8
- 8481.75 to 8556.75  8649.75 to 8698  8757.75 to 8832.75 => 0.018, 22.7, 23.1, 22.9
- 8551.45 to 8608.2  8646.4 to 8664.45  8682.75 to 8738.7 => 0.037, 23.8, 23.1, 23.4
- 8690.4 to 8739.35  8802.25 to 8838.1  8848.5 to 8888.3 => 0.025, 23.3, 23.3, 23.3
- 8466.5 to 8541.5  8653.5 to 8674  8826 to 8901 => 0.045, 23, 23.3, 23.1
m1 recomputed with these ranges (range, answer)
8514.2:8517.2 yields 22.1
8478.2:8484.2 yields 23.7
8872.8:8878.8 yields 23.1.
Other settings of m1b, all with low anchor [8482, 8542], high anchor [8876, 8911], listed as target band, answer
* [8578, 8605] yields -0.9 A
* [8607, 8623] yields -0.5 A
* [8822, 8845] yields 0.0 A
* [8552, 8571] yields -1.0 A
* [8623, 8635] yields -0.5 A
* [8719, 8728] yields -0.3 A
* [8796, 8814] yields 0.5 A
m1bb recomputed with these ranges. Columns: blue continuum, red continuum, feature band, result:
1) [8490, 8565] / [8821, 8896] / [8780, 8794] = -0.04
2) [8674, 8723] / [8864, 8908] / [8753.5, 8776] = 0.01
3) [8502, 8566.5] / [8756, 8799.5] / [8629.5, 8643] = -0.04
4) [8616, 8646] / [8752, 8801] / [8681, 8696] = 0.06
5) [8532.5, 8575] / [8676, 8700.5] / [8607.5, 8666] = -0.03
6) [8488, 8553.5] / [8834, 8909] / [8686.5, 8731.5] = -0.01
